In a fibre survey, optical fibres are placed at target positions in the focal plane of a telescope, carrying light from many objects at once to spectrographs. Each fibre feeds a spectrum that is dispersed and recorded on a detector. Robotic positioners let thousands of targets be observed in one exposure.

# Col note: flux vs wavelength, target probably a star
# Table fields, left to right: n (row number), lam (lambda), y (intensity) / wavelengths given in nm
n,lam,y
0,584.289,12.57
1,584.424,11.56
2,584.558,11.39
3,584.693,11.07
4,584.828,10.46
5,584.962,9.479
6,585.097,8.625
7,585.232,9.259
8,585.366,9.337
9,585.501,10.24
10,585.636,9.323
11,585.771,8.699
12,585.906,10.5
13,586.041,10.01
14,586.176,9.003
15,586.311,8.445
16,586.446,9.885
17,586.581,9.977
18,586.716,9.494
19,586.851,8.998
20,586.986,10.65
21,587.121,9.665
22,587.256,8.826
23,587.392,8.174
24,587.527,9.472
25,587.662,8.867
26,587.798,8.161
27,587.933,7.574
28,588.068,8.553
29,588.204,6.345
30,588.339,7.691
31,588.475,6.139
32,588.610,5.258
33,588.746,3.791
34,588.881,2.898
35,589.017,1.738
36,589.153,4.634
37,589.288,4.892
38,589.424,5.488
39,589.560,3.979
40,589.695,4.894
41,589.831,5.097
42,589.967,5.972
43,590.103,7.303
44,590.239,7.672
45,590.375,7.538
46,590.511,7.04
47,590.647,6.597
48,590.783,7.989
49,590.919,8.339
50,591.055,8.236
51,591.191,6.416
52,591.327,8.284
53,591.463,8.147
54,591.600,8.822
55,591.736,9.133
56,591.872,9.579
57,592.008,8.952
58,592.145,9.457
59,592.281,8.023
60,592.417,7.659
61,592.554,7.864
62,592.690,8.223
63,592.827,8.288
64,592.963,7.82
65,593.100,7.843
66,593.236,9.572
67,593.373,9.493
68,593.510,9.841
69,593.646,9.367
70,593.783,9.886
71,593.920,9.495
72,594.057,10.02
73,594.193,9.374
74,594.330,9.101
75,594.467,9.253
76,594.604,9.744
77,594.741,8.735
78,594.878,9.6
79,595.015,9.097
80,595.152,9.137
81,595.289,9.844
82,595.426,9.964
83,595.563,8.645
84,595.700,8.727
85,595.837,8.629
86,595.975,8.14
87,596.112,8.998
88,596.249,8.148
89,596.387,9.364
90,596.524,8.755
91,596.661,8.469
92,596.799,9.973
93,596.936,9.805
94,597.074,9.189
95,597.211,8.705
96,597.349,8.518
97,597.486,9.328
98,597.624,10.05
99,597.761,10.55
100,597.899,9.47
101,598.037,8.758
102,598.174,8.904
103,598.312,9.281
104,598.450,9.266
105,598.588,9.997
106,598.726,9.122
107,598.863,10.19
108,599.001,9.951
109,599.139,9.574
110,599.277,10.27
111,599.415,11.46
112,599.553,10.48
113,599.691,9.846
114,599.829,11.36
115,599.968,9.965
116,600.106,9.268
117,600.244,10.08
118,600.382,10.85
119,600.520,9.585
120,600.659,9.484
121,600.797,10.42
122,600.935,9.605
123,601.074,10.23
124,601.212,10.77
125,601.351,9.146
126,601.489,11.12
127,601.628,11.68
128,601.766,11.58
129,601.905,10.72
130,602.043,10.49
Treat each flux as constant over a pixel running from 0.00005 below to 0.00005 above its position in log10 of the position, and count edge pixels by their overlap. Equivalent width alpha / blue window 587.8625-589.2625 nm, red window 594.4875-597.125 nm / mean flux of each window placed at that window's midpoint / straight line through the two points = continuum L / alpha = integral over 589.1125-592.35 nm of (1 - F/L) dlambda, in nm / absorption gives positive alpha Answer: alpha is -0.30 nm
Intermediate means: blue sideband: 5.45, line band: 7.21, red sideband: 9.1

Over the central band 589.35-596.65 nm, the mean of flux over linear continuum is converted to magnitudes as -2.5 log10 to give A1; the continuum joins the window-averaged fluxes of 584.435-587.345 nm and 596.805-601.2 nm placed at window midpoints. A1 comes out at 0.17 mag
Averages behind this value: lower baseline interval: 9.71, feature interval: 8.33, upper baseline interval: 9.81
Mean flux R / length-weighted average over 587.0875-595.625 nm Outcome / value 7.83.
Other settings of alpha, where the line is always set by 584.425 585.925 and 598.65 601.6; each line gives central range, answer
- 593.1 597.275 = 0.36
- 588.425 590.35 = 0.95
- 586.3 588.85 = 0.47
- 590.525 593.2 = 0.49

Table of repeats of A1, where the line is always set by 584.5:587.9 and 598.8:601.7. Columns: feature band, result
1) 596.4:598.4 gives 0.093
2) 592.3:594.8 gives 0.108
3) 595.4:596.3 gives 0.152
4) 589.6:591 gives 0.388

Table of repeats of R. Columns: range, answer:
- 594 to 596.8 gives 9.11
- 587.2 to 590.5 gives 6.29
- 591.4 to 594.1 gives 8.86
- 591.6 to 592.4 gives 8.93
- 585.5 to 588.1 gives 9.21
